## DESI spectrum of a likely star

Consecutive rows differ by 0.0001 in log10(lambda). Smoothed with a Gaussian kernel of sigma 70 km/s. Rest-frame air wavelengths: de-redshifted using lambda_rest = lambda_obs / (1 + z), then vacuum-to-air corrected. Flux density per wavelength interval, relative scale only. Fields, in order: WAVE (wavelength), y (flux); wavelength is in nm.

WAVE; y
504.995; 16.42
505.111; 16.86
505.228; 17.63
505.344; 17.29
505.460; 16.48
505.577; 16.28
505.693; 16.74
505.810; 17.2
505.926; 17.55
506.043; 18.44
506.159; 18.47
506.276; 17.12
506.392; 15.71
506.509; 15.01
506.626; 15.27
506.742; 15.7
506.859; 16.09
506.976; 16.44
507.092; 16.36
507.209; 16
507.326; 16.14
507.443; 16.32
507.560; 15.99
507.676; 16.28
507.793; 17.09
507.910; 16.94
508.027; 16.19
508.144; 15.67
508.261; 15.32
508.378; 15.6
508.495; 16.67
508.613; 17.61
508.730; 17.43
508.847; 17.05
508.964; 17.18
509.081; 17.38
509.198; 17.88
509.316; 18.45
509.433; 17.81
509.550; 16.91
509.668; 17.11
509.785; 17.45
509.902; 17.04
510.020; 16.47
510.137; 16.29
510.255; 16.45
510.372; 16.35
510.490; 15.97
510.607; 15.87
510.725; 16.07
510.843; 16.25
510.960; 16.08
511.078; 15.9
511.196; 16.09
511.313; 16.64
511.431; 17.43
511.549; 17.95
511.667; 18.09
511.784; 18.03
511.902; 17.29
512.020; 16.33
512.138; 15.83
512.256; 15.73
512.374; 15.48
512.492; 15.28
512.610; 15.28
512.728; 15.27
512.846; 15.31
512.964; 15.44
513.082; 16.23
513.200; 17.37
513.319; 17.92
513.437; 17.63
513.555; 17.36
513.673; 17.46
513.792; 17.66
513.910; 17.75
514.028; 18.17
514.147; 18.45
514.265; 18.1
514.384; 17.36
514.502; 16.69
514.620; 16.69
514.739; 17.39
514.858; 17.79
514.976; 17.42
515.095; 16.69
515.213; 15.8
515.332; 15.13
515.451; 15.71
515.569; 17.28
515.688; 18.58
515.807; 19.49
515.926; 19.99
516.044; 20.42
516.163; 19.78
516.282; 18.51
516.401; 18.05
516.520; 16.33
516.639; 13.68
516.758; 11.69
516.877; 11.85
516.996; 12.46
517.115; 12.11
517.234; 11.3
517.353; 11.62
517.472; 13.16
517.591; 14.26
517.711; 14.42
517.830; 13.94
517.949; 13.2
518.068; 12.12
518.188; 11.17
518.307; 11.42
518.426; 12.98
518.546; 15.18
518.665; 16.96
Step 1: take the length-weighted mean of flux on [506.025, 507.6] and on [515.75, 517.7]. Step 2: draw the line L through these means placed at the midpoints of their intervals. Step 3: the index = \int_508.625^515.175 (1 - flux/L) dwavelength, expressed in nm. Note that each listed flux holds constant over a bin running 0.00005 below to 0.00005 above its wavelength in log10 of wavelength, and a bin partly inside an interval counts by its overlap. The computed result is -0.47 nm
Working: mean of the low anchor 16.3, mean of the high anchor 15.3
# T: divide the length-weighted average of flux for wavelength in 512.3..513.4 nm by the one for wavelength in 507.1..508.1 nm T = 1.0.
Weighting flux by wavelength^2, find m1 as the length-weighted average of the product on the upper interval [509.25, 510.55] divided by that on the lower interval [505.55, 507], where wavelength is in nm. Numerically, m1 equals 1.03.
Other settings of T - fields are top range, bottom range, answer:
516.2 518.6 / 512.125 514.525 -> 0.81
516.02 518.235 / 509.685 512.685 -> 0.86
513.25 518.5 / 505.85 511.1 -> 0.95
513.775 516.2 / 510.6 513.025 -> 1.09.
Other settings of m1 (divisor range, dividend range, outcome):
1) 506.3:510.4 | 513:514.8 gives 1.08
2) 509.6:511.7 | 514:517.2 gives 1.02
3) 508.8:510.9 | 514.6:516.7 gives 1.06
